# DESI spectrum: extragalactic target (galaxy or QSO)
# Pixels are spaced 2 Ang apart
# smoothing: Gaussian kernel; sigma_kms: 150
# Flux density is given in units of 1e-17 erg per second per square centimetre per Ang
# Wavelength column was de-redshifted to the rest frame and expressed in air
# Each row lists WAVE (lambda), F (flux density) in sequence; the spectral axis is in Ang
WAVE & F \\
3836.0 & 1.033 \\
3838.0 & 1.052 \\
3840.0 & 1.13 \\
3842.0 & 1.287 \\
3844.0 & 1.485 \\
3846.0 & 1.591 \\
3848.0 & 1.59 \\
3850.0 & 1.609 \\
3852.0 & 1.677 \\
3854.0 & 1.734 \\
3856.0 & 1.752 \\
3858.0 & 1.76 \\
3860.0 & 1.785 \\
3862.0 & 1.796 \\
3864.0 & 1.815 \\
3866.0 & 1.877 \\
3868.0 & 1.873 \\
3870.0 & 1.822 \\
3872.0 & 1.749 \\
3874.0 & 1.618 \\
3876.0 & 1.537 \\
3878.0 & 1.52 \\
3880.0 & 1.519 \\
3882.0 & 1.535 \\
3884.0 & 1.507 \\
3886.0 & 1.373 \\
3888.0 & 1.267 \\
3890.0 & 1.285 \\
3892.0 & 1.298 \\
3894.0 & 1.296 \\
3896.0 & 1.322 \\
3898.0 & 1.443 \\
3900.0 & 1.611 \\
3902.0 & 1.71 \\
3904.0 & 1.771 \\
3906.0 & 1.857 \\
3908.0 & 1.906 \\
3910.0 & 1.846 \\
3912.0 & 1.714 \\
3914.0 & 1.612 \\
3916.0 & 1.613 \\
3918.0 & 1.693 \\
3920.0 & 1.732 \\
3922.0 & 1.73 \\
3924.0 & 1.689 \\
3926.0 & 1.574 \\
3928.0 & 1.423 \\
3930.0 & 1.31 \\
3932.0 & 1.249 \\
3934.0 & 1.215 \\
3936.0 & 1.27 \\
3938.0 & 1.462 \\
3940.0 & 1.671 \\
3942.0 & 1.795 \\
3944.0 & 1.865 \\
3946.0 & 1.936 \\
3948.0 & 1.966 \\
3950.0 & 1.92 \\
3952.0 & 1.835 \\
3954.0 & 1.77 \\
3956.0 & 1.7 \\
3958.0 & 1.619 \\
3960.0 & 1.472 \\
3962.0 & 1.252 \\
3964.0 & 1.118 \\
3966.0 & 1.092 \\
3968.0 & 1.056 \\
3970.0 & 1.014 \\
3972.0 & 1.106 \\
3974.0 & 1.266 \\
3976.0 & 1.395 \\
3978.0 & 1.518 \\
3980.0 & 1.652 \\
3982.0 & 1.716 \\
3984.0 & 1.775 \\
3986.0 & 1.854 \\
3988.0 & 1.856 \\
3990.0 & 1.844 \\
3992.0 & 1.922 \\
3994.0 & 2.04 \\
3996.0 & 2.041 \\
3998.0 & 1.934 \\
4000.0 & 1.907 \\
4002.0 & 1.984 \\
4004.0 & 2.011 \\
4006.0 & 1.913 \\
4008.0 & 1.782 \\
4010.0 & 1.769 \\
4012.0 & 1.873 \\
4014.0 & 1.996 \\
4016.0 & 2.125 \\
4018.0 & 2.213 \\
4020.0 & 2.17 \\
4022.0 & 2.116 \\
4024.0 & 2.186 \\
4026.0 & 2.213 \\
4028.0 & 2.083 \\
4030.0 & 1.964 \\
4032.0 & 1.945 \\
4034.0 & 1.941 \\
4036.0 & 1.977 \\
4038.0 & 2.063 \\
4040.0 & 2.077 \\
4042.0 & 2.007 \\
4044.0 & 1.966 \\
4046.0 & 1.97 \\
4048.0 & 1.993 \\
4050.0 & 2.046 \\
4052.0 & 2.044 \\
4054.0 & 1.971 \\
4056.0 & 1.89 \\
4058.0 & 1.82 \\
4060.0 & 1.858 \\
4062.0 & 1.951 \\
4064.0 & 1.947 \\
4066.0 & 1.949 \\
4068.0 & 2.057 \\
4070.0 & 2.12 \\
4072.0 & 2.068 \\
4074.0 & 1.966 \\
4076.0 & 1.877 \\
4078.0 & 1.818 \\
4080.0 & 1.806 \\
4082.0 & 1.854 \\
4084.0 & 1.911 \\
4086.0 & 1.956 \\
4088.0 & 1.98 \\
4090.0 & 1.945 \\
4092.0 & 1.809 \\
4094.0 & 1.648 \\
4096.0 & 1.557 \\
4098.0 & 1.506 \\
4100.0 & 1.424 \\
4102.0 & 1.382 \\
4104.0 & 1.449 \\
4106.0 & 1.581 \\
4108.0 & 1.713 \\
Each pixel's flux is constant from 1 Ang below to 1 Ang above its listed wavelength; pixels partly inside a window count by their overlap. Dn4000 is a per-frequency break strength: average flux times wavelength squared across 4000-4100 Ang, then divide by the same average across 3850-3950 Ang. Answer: 1.3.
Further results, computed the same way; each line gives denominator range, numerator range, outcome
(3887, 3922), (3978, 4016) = 1.24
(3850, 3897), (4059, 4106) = 1.26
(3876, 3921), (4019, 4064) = 1.38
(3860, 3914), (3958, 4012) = 1.06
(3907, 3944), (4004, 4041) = 1.34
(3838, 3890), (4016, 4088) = 1.38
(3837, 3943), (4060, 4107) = 1.27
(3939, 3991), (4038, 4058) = 1.31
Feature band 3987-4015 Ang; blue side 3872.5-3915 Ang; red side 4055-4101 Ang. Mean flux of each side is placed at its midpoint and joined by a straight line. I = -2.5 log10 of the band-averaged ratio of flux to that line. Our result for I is -0.11 mag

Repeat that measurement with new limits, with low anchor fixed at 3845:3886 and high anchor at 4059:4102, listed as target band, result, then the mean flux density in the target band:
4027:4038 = -0.104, 1.99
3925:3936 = 0.270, 1.35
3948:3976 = 0.226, 1.42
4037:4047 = -0.114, 2.02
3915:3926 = 0.025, 1.68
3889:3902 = 0.210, 1.4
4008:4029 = -0.148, 2.06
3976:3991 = 0.030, 1.72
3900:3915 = -0.034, 1.76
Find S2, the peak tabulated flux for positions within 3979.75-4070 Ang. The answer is 2.213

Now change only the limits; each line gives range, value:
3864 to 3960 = 1.966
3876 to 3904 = 1.771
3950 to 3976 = 1.92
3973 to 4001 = 2.041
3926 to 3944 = 1.865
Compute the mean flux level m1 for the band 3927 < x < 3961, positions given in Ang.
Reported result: 1.62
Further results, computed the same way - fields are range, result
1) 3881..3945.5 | 1.55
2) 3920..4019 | 1.66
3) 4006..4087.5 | 1.98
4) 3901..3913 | 1.8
